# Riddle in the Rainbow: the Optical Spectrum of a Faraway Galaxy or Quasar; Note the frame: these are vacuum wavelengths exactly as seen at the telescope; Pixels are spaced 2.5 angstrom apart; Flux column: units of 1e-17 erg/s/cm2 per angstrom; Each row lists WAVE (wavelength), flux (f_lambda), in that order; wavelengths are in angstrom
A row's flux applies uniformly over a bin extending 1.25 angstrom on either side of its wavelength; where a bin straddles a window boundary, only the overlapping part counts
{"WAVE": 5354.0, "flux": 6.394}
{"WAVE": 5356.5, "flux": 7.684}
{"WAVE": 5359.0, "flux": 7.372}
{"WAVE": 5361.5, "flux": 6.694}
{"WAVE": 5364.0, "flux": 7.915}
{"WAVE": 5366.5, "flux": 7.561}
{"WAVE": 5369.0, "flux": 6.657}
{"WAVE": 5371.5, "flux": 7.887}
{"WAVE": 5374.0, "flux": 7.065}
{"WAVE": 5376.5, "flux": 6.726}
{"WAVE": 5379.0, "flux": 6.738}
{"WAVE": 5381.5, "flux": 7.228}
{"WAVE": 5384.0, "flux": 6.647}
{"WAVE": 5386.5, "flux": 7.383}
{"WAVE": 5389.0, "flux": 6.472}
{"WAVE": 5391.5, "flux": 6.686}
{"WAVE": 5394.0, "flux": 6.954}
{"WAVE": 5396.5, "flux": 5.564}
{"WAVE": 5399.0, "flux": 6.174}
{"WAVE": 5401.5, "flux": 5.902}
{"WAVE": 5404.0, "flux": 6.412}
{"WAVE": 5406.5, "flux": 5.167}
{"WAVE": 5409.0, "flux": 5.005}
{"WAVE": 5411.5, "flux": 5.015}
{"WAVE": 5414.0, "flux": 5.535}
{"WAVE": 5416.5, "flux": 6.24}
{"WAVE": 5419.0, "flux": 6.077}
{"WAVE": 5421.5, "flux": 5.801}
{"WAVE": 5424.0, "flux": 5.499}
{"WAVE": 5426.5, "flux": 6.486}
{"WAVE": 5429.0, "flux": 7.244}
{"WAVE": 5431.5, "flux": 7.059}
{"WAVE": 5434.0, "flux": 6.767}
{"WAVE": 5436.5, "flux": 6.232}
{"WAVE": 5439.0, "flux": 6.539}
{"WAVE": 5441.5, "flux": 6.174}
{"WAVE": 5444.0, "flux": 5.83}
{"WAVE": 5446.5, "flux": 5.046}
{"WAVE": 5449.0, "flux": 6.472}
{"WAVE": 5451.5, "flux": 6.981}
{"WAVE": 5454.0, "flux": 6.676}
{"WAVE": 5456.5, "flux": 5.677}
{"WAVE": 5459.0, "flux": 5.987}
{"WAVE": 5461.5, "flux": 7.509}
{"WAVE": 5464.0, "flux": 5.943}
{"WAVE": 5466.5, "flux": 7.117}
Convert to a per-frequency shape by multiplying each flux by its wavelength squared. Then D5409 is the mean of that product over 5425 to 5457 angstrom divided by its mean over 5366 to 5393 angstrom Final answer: 0.9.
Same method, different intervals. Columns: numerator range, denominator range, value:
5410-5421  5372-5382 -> 0.83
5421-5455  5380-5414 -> 1.04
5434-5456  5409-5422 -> 1.12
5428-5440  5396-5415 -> 1.22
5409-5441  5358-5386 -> 0.88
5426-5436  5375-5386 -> 1.02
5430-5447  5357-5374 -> 0.88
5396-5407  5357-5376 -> 0.82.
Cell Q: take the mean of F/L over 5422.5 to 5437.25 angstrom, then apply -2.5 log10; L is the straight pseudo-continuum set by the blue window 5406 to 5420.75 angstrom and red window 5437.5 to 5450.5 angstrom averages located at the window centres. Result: -0.13 mag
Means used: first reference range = 5.53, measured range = 6.55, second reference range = 6.04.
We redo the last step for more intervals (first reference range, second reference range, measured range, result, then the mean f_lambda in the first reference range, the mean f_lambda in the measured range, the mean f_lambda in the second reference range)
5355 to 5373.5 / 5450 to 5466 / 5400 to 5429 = 0.186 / 7.37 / 5.81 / 6.49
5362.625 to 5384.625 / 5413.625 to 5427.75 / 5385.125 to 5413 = 0.081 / 7.17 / 6.06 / 5.96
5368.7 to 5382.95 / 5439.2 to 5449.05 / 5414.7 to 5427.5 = 0.051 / 7.07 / 5.99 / 5.88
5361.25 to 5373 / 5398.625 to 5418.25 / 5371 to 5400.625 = -0.023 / 7.39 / 6.75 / 5.67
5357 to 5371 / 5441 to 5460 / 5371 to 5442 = 0.059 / 7.3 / 6.35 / 6.1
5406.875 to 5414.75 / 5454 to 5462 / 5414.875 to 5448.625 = -0.102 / 5.16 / 6.23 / 6.33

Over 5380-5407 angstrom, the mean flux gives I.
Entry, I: 6.45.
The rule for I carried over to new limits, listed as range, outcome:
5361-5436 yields 6.48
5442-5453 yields 6.1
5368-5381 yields 7.03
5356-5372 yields 7.36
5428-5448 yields 6.35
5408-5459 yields 6.12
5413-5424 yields 5.87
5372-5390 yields 6.94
